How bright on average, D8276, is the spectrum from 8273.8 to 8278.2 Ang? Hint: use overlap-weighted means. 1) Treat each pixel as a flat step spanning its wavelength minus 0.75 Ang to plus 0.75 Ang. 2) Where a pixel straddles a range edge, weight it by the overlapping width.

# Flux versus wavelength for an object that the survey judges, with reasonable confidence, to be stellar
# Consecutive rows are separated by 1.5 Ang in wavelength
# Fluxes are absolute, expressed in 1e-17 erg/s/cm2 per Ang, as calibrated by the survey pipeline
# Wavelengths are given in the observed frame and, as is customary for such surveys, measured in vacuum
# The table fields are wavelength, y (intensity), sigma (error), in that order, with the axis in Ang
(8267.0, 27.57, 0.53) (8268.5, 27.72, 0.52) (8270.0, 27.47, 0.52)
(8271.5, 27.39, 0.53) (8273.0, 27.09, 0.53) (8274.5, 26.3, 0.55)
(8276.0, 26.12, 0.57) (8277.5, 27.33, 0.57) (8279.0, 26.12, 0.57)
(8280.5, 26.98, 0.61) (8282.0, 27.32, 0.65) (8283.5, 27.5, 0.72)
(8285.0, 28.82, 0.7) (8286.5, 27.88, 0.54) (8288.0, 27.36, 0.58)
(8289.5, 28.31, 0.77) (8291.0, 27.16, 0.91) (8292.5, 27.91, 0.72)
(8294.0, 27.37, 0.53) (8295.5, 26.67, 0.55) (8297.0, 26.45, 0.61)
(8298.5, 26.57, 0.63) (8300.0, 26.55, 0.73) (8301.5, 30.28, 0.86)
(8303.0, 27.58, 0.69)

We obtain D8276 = 26.6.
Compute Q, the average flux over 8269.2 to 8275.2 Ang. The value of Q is 27.1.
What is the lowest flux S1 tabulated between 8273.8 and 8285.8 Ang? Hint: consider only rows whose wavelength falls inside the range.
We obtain 26.12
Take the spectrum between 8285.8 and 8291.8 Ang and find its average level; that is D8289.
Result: 27.7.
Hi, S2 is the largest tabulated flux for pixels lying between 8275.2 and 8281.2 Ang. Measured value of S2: 27.33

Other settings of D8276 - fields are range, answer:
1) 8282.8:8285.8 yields 28.2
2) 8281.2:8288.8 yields 27.8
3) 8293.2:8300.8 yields 26.8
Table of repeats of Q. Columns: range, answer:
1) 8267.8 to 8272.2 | 27.5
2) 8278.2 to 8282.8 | 26.8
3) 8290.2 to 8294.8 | 27.5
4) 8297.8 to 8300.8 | 26.6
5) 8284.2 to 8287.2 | 28.3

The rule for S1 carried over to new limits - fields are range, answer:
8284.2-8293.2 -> 27.16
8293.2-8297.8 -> 26.45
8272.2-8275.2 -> 26.3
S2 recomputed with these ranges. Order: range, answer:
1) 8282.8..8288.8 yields 28.82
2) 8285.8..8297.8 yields 28.31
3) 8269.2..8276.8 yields 27.47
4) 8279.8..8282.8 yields 27.32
